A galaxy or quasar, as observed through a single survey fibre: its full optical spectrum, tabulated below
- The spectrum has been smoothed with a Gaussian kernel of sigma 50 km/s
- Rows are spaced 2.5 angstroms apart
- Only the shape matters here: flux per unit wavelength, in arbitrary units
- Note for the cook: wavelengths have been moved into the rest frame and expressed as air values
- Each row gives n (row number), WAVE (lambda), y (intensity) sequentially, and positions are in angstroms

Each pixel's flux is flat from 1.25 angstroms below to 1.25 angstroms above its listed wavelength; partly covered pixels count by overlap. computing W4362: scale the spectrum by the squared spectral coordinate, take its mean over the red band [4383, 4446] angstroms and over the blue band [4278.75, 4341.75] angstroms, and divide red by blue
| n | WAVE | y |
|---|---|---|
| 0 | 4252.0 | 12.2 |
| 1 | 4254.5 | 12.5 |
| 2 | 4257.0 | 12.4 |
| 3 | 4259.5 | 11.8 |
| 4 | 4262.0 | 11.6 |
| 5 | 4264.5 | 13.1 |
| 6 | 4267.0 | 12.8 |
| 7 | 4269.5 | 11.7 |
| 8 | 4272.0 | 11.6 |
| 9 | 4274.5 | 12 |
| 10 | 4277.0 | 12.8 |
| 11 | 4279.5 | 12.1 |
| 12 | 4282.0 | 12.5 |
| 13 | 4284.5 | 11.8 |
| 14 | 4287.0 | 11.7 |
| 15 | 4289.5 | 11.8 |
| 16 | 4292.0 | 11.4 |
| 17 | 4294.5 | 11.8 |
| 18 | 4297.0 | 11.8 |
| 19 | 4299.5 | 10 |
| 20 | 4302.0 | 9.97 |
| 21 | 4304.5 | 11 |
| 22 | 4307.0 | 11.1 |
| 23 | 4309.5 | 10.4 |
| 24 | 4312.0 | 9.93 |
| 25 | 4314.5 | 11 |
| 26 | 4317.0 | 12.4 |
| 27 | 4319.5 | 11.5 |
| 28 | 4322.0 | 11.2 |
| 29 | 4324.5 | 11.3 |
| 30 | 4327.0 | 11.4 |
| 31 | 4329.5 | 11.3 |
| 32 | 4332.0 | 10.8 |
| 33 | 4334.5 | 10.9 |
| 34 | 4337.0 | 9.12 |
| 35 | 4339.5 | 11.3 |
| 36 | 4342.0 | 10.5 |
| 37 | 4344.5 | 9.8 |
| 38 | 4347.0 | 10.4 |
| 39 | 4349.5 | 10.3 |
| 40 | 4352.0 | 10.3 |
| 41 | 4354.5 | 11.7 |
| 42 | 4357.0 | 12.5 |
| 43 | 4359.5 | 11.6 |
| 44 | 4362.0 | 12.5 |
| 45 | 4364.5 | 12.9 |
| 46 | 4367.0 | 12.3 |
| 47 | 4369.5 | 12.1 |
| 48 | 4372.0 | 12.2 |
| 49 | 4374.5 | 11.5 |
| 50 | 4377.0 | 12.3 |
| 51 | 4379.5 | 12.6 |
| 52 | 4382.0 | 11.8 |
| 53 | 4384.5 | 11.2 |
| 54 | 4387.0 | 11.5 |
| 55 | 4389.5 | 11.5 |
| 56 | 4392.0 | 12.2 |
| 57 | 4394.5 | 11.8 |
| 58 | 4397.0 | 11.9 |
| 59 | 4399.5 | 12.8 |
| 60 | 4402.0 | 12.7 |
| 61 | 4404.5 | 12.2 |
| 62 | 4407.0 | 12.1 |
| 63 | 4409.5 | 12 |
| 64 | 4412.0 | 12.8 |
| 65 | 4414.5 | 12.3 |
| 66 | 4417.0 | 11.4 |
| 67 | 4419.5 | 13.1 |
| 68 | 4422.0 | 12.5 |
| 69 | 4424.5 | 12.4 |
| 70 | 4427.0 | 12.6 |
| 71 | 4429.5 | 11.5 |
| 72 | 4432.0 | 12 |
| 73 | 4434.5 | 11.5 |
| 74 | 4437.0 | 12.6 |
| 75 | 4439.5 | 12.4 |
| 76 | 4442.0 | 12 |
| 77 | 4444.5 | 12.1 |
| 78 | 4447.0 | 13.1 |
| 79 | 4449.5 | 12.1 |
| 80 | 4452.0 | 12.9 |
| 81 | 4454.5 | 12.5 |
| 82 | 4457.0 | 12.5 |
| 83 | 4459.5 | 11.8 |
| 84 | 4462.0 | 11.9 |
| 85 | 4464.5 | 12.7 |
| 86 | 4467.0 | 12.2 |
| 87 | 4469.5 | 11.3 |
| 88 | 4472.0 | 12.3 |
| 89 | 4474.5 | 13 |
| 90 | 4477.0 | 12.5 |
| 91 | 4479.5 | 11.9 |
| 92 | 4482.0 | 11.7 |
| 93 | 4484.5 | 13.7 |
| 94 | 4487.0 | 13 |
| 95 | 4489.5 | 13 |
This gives 1.1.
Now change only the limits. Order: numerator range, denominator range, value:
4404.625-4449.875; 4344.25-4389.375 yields 1.08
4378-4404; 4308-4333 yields 1.11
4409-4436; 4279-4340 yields 1.15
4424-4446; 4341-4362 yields 1.15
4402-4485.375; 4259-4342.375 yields 1.15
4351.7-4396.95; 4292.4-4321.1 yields 1.12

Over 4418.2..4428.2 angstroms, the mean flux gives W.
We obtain 12.6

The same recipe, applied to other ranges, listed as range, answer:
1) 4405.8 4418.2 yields 12.1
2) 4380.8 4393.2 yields 11.6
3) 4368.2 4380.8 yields 12.1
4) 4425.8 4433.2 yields 12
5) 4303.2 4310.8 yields 10.8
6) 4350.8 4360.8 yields 11.5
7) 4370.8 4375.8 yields 11.9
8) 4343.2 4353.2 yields 10.2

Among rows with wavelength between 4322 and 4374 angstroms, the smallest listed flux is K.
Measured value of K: 9.12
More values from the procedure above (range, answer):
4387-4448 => 11.4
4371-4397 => 11.2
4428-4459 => 11.5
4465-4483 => 11.3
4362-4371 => 12.1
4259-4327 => 9.93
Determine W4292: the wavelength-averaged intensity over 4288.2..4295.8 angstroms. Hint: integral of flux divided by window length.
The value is 11.7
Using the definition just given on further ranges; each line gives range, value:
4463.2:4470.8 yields 12.1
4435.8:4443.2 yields 12.3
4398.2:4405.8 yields 12.6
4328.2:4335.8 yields 11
